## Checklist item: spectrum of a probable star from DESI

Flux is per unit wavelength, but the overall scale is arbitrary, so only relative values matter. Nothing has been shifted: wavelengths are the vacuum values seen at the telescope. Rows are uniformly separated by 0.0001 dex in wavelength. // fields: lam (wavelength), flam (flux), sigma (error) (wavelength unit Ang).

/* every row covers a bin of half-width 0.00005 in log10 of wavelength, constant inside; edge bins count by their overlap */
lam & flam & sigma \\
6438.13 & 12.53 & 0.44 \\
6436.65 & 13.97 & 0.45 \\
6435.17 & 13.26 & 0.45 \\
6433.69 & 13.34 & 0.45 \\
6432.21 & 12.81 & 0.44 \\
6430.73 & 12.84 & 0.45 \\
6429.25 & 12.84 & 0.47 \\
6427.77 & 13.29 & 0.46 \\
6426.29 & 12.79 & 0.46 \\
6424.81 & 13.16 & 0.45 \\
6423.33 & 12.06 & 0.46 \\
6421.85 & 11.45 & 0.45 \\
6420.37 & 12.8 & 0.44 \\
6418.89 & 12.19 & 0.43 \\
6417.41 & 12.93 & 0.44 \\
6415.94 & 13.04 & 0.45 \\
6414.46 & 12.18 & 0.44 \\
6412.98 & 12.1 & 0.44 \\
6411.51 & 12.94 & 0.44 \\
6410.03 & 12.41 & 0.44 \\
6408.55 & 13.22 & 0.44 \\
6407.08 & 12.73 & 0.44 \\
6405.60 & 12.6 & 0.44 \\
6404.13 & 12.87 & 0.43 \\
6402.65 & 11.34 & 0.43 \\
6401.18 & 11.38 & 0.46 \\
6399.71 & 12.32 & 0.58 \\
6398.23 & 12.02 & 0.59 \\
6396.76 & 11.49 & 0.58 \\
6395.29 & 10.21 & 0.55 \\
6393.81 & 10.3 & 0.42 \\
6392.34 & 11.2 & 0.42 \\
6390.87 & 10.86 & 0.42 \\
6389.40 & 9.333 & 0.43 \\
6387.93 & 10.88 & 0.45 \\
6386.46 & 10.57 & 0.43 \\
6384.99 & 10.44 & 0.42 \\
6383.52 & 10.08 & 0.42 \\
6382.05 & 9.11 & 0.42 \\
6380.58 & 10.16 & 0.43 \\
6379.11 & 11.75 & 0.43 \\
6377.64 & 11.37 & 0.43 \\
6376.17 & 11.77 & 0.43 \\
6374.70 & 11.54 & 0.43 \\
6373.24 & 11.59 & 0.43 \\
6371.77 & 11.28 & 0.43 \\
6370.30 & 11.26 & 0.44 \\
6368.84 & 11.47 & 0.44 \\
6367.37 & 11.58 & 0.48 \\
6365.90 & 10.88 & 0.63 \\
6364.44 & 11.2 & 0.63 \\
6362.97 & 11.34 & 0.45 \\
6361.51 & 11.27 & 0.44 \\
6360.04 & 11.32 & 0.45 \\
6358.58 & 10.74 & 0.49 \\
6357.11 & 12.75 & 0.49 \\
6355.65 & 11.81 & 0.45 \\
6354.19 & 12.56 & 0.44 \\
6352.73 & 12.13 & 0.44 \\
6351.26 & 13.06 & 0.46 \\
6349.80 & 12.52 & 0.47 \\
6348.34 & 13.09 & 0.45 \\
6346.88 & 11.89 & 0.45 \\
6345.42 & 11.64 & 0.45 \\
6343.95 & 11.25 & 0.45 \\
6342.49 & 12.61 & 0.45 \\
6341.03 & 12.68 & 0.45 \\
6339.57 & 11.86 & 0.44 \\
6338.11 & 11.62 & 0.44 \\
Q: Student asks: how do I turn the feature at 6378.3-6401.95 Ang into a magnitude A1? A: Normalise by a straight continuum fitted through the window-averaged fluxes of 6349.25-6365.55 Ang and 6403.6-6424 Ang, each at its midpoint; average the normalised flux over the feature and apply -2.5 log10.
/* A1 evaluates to 0.141 mag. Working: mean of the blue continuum 11.9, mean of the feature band 10.8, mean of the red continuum 12.5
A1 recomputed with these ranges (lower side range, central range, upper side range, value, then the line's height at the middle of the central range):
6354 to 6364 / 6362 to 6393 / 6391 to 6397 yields 0.02 mag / 11.2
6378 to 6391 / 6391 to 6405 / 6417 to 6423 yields -0.03 mag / 11.1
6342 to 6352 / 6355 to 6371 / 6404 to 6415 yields 0.09 mag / 12.4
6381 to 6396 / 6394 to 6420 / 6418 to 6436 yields -0.07 mag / 11.5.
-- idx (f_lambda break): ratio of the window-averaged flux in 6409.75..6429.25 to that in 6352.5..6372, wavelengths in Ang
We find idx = 1.1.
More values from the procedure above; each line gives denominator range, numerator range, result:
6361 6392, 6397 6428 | 1.14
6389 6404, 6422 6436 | 1.15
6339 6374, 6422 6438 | 1.10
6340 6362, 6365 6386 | 0.91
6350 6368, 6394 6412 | 1.03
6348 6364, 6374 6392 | 0.89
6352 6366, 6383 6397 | 0.90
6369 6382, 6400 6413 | 1.11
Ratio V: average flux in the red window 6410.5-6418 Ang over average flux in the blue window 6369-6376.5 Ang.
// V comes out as 1.10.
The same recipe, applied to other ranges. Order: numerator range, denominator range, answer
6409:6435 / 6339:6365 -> 1.06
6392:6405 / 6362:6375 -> 1.01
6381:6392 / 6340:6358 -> 0.83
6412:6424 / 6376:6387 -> 1.17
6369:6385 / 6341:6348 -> 0.92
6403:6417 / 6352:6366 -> 1.09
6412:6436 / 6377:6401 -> 1.18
